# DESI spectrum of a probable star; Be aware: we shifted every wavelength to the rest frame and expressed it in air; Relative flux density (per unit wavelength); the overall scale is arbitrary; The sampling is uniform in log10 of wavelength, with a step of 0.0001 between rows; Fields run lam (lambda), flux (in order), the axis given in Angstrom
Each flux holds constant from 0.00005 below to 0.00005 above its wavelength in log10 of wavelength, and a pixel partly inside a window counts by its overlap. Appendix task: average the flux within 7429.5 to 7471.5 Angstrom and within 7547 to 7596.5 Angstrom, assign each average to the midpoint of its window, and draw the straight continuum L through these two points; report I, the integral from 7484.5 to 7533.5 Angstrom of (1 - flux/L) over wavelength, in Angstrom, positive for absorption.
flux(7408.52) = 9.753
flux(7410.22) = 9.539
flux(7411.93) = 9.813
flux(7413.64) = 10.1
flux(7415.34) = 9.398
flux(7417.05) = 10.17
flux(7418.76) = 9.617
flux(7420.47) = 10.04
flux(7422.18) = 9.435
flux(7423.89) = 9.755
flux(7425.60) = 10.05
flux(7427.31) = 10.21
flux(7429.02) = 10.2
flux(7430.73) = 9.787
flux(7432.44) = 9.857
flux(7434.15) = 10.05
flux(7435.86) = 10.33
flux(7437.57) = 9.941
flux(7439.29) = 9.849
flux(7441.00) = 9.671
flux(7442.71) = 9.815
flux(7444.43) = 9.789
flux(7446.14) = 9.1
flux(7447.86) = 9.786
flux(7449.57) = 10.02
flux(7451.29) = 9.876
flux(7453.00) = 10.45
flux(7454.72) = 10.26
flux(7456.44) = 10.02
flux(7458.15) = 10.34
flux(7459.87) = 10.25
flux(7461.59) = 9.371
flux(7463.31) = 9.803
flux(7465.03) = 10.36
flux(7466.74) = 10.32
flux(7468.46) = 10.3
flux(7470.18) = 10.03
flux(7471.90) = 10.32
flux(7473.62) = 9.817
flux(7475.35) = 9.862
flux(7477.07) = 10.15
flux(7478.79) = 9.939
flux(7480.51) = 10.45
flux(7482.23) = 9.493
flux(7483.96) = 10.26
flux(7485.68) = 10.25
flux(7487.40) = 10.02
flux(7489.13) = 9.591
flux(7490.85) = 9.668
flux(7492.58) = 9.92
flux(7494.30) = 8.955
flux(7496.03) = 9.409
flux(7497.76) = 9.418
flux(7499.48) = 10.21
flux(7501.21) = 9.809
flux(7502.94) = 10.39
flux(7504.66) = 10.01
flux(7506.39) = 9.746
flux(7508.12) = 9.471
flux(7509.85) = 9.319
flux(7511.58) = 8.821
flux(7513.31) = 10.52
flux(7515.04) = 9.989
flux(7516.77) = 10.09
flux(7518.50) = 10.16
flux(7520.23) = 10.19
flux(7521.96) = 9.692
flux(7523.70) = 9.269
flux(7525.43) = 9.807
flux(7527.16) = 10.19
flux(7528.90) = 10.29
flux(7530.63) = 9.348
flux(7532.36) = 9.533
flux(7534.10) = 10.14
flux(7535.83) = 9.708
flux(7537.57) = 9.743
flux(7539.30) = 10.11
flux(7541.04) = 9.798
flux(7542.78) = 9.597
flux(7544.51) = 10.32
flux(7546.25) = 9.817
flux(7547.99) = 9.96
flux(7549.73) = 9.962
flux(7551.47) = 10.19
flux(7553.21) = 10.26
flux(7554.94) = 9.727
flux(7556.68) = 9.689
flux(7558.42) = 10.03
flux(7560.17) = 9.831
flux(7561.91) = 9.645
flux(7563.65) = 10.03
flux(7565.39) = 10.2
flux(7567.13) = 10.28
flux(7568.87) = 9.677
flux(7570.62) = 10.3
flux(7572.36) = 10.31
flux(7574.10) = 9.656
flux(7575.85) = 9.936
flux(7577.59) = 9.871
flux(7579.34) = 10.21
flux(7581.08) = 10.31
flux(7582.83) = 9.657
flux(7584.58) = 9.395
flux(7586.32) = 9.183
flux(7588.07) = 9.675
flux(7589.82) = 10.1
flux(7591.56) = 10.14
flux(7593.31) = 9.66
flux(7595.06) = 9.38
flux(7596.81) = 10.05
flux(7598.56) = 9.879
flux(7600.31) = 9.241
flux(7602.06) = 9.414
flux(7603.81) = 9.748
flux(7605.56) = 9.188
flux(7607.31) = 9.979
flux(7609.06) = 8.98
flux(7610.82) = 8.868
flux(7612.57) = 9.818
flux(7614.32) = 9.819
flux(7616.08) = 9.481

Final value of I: 0.7 Angstrom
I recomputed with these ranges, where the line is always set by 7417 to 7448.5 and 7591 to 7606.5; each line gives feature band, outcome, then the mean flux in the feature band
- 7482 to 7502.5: 0.00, 9.77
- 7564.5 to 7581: -0.69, 10.1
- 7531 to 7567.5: -0.85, 9.92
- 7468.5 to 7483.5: -0.36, 10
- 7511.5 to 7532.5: -0.34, 9.89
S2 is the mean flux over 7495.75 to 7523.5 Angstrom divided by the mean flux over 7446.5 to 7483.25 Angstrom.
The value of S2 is 0.98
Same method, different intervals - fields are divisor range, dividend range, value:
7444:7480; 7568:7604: 0.98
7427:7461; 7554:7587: 0.99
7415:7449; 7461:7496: 1.01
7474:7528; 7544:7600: 1.01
